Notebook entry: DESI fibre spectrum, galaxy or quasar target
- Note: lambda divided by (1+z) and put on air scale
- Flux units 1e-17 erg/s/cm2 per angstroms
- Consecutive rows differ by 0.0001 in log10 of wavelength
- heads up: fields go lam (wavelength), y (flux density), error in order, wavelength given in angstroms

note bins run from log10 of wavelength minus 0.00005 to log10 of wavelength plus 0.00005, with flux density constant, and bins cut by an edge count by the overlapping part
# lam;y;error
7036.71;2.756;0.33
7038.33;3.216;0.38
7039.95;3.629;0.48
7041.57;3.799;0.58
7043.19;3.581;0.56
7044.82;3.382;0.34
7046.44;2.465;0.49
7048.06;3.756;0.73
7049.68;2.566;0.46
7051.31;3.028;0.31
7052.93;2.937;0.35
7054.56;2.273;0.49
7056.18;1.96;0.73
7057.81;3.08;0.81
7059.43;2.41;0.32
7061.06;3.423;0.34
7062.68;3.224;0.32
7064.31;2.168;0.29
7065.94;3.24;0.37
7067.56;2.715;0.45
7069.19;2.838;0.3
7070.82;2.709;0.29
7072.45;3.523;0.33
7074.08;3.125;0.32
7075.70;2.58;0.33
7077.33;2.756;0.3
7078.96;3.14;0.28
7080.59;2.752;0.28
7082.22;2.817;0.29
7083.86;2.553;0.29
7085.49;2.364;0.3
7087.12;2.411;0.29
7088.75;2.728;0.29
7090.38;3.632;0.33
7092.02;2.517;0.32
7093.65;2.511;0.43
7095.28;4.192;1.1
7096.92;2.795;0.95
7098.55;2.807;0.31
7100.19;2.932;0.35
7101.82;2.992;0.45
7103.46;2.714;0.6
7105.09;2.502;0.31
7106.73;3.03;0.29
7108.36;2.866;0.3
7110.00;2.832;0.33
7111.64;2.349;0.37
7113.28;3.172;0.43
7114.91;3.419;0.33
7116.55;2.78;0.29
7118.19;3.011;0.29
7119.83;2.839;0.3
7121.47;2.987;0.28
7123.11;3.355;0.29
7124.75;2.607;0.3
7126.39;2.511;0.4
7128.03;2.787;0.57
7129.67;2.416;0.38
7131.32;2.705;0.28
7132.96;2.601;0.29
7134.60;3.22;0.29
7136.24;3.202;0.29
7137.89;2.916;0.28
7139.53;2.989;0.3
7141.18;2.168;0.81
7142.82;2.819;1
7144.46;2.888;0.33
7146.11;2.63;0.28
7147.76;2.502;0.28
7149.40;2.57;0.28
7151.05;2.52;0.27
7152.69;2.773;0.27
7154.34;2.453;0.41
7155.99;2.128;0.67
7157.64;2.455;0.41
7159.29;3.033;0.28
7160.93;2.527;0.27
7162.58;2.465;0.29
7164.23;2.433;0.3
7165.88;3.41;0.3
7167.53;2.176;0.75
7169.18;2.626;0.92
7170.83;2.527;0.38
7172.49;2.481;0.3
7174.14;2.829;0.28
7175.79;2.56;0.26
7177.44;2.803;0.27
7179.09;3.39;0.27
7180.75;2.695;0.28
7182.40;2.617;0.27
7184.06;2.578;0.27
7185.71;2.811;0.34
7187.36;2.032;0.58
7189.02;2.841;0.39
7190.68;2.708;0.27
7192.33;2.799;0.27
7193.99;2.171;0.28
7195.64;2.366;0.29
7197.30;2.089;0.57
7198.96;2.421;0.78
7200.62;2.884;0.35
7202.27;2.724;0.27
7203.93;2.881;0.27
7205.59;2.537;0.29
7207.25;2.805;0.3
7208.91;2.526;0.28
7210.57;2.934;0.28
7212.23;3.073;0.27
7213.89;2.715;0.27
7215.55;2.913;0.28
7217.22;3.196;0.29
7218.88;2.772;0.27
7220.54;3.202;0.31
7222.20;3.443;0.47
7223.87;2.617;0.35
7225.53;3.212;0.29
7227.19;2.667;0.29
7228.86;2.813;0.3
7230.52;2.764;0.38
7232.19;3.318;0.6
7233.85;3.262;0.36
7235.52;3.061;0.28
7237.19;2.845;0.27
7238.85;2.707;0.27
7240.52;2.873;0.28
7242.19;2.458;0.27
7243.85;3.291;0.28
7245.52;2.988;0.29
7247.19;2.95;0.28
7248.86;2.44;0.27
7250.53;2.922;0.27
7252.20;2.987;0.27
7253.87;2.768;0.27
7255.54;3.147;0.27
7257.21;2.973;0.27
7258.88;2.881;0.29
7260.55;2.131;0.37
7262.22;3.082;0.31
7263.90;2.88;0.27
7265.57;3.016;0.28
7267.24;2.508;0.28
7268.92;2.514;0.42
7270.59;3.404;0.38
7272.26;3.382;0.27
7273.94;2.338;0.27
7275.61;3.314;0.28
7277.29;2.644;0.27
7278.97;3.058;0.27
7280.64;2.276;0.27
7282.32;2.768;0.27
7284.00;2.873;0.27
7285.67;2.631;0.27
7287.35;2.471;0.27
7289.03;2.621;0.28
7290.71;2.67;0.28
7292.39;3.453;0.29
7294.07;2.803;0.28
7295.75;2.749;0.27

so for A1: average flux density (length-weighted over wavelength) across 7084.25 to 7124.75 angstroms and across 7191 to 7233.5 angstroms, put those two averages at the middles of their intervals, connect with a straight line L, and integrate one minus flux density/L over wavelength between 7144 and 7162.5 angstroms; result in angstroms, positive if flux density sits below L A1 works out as 1.8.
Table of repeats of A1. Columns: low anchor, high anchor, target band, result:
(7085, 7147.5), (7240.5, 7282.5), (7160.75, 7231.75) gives 3.0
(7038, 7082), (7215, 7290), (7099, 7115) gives 0.5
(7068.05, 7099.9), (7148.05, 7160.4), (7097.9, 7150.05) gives -2.3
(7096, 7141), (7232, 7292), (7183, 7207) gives 2.4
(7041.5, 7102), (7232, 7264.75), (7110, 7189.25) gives 4.8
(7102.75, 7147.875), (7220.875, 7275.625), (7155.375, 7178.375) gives 1.9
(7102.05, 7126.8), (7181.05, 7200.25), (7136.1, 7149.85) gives 0.1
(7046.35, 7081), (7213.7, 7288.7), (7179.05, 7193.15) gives 0.9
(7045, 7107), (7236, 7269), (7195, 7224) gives 0.4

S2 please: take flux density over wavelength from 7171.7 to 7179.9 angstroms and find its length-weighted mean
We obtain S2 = 2.82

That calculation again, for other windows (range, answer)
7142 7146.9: 2.78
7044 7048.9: 3.2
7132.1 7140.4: 2.98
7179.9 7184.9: 2.63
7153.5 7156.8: 2.29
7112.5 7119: 3.1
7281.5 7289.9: 2.67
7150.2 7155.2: 2.58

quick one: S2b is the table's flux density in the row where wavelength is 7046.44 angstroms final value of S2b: 2.465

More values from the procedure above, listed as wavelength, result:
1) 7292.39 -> 3.453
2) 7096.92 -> 2.795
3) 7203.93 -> 2.881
